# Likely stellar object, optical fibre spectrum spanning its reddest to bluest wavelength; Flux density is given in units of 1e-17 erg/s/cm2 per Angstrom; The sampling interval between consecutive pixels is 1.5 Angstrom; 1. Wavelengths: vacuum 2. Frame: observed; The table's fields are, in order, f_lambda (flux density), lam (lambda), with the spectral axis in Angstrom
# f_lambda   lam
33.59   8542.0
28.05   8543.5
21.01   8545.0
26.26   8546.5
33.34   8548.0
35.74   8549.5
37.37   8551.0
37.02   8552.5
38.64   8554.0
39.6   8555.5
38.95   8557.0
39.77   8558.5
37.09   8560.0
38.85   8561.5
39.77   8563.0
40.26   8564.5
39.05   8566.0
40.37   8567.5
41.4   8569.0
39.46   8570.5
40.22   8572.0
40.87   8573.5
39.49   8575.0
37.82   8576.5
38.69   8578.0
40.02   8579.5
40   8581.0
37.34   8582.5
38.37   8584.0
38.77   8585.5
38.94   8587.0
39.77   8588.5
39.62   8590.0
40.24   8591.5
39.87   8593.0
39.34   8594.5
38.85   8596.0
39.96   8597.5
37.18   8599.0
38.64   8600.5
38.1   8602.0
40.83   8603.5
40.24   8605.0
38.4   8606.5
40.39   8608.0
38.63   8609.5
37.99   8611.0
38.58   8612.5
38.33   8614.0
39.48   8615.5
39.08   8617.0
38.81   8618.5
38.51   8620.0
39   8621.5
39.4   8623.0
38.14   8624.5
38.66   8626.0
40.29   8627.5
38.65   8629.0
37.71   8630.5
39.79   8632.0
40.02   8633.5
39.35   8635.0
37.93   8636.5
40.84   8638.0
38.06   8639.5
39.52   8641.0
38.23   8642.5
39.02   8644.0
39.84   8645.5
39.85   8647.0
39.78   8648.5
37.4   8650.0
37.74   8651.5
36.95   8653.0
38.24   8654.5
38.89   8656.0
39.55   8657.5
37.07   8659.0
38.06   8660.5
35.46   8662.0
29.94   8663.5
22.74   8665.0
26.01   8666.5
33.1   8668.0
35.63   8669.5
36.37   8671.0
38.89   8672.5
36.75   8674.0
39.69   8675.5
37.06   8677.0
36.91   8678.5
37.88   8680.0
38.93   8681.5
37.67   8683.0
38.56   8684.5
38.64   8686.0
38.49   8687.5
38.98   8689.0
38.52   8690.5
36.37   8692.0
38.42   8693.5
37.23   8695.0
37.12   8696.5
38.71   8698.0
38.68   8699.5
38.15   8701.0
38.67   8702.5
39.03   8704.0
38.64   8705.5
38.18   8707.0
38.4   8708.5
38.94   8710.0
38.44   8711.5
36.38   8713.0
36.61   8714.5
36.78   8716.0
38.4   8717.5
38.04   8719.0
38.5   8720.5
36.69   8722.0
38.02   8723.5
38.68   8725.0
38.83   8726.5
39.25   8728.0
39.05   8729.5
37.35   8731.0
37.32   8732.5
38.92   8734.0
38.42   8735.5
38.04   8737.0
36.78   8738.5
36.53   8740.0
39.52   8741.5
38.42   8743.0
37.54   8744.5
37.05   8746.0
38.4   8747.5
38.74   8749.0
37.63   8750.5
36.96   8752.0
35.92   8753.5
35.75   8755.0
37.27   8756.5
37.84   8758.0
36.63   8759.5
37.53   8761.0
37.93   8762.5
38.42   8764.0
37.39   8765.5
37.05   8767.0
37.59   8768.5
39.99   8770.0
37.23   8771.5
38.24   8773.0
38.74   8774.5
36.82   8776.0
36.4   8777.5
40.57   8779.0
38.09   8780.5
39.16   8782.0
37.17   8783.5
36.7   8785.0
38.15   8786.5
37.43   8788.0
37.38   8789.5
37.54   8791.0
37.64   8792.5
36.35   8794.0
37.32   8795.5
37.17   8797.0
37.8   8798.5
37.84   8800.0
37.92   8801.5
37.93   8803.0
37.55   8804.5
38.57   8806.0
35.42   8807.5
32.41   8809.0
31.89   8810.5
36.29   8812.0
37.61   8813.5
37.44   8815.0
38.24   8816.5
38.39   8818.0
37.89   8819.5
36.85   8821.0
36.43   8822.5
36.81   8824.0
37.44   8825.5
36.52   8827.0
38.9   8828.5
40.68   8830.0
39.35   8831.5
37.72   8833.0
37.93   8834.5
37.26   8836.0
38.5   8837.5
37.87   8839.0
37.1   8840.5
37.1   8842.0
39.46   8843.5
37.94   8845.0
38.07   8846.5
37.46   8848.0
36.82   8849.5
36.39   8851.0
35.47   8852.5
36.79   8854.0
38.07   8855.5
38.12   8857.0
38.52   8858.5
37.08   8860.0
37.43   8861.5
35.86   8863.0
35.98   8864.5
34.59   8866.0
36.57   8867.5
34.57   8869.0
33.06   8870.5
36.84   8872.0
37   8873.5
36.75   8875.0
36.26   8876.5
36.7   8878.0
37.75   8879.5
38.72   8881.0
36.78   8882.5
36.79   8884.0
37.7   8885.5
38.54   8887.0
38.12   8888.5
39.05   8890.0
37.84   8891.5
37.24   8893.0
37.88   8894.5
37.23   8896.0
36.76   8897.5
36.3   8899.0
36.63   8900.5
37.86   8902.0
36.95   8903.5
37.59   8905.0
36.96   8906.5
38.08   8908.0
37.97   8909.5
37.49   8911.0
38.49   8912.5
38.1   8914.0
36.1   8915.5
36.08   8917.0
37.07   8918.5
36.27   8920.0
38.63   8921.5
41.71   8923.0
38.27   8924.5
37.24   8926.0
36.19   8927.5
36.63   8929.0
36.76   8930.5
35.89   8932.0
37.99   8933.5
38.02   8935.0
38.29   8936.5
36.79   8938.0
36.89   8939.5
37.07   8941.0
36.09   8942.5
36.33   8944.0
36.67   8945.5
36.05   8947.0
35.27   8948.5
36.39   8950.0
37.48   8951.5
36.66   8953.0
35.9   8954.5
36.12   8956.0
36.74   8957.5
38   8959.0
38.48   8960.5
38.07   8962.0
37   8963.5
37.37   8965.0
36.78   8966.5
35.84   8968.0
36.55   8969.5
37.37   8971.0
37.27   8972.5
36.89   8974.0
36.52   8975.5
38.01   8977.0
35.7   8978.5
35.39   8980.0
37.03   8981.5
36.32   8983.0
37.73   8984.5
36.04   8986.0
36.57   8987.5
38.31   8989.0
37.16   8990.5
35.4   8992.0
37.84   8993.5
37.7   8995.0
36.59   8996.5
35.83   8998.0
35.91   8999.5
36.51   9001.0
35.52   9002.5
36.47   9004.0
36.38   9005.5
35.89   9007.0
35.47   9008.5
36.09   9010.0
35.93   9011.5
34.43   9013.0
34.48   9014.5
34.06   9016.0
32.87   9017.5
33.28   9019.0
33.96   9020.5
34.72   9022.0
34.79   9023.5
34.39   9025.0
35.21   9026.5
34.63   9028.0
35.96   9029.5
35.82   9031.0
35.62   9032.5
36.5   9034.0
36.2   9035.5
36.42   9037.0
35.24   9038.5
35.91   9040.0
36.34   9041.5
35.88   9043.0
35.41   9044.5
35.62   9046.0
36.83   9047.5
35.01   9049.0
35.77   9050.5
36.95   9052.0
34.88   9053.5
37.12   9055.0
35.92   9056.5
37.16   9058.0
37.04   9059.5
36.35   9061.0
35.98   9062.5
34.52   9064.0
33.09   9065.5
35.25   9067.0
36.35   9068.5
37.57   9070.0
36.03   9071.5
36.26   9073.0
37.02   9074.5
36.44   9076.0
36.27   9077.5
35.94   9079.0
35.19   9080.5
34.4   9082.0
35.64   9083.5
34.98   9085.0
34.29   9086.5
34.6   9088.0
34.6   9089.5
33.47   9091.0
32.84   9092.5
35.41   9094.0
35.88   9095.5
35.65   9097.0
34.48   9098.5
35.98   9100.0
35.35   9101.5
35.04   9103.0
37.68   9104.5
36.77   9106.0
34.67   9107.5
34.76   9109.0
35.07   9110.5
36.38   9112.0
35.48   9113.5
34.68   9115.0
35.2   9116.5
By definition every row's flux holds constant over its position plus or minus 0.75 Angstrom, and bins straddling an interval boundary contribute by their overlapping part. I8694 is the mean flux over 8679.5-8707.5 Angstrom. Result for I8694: 38.3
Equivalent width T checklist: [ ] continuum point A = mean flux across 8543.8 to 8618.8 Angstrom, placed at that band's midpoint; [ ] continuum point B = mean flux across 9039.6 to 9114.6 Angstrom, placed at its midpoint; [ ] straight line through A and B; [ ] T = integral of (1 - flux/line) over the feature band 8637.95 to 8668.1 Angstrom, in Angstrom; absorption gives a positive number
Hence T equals 1.14 Angstrom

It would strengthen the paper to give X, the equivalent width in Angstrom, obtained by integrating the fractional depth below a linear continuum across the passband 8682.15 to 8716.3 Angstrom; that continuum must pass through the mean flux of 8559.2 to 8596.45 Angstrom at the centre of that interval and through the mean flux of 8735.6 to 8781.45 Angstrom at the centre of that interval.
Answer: 0.2 Angstrom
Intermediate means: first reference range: 39.4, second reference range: 37.7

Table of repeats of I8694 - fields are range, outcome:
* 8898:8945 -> 37.3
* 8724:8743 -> 38.2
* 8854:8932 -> 37.2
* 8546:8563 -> 36.9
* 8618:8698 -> 37.6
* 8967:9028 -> 35.9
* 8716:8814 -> 37.6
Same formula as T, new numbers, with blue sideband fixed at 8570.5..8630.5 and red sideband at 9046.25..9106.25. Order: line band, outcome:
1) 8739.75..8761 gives 0.30 Angstrom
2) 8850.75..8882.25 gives 0.48 Angstrom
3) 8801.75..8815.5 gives 0.52 Angstrom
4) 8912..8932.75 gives -0.35 Angstrom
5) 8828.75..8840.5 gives -0.32 Angstrom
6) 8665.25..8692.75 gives 1.34 Angstrom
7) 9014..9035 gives 0.73 Angstrom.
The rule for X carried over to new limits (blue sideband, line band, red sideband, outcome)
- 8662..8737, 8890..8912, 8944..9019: -0.5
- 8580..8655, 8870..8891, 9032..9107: -0.1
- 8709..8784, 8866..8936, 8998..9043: -1.5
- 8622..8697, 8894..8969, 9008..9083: -2.1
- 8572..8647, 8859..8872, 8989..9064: 0.5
